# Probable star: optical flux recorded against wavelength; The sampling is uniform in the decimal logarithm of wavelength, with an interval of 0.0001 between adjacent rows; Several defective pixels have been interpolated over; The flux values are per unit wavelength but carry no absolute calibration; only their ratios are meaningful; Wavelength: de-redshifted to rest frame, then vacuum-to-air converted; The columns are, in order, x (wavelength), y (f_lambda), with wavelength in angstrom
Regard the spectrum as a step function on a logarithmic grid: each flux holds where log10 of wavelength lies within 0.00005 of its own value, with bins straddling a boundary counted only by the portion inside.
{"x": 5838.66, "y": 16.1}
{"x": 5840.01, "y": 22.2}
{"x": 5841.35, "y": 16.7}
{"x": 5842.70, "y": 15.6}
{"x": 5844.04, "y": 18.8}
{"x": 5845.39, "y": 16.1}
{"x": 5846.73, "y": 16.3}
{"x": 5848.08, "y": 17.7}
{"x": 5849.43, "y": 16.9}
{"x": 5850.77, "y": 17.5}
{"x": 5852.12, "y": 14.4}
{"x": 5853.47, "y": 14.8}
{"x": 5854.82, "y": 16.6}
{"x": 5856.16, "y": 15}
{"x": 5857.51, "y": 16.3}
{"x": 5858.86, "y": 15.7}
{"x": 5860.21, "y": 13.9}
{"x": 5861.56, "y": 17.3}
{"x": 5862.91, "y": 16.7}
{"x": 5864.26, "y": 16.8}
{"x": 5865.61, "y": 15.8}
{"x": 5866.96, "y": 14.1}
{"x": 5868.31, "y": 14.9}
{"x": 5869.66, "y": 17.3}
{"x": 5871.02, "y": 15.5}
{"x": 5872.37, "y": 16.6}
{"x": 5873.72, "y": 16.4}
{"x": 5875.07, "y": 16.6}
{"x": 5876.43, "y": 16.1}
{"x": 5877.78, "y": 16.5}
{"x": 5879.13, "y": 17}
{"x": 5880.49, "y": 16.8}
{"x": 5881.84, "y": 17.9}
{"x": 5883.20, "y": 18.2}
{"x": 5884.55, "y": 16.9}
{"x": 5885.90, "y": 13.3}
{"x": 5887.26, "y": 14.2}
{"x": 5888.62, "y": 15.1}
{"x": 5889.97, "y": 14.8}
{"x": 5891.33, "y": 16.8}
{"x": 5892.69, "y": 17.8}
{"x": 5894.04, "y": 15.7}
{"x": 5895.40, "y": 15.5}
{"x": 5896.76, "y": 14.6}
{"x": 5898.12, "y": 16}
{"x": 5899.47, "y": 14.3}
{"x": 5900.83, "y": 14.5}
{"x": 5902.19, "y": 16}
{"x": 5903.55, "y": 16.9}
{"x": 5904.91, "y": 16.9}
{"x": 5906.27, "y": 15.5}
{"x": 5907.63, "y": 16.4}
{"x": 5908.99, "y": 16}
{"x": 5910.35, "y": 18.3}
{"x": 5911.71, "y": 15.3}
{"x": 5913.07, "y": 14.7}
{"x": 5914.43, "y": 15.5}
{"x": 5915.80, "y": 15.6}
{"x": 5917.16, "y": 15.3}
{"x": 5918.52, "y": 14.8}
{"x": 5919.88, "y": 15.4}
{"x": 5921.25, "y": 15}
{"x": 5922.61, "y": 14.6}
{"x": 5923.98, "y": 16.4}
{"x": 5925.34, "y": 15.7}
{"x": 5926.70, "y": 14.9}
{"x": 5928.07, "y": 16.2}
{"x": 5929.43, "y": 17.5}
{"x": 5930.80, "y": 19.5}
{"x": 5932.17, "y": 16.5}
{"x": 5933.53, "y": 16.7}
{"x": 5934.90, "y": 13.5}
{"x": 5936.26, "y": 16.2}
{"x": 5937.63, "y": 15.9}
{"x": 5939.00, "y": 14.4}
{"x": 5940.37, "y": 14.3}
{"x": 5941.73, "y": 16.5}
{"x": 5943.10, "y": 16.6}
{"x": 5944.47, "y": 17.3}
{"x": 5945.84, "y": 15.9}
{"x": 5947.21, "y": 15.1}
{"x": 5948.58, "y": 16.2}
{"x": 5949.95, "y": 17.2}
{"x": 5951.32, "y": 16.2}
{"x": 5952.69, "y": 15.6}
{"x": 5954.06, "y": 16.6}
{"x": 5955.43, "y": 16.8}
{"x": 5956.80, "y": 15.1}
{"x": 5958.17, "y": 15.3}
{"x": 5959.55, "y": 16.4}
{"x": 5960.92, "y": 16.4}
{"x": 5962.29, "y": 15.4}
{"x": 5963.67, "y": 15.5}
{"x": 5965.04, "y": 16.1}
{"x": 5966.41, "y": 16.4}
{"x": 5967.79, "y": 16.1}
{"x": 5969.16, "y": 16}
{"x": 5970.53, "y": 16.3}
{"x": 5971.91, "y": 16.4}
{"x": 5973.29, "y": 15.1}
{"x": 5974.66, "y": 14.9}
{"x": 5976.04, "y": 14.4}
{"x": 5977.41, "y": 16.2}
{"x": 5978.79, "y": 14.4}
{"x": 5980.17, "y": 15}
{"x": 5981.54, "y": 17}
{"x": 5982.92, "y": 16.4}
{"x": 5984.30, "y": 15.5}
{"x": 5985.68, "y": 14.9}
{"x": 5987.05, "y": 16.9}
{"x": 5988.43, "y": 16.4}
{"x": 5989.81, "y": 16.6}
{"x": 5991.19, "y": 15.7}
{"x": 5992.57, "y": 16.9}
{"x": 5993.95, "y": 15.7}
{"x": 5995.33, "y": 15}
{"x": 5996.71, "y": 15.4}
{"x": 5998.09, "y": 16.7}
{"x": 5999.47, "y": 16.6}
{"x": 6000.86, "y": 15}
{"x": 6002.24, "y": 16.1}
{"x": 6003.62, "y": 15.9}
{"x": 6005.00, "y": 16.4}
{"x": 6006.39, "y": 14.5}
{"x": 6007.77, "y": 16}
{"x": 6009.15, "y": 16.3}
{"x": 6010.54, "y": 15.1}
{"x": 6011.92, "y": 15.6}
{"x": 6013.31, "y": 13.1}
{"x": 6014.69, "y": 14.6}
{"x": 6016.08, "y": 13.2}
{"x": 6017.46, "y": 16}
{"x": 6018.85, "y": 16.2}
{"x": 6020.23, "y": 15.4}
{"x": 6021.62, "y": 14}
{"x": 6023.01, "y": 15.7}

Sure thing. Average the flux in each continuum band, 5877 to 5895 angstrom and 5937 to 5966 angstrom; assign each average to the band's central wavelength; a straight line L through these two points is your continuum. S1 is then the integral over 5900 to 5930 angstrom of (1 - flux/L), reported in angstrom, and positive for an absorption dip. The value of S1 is 0.60 angstrom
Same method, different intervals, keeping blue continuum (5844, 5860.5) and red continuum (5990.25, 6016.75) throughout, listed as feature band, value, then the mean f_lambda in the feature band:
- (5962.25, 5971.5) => -0.24 angstrom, 16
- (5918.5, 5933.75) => -0.33 angstrom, 16.1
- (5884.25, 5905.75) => 0.50 angstrom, 15.6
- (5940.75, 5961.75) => -0.66 angstrom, 16.2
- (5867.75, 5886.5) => -0.53 angstrom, 16.5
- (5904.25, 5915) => -0.15 angstrom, 16.1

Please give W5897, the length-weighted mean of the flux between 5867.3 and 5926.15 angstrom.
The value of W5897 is 15.9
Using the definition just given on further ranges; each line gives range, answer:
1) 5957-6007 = 15.8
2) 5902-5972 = 16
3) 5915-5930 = 15.6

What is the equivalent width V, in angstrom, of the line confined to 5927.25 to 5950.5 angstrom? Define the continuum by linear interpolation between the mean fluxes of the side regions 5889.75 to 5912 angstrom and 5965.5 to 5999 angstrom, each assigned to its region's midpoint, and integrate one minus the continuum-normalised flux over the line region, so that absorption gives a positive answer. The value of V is -0.4 angstrom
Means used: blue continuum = 16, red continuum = 15.9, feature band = 16.2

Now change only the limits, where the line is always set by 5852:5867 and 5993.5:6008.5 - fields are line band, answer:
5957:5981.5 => 0.1 angstrom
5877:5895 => -0.6 angstrom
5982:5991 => -0.2 angstrom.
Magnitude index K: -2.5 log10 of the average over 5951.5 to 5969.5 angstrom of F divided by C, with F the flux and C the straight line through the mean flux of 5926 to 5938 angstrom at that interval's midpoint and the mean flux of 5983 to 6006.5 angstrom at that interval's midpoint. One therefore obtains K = 0.01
